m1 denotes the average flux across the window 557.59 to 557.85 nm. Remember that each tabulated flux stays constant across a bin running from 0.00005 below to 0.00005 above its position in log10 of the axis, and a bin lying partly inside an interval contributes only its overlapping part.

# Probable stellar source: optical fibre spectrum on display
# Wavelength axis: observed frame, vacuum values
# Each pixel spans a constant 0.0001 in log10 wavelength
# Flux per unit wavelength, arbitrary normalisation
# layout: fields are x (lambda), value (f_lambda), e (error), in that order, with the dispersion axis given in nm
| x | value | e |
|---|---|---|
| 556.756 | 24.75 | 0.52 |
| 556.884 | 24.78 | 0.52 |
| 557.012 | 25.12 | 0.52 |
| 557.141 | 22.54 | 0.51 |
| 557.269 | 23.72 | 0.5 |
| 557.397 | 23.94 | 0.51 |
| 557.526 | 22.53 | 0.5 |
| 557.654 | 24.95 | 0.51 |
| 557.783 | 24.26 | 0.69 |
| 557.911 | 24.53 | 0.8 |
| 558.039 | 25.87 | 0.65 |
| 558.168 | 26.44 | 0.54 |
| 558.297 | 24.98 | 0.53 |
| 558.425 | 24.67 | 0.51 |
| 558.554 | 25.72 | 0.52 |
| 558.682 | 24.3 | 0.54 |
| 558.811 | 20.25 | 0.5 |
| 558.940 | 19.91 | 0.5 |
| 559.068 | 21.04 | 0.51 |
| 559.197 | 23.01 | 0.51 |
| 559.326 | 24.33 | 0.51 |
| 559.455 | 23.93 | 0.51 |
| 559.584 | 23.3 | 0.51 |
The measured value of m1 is 24.6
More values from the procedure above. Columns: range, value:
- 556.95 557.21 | 23.8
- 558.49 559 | 22.6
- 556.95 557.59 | 23.5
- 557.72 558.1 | 24.9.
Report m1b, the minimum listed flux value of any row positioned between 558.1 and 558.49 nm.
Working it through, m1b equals 24.67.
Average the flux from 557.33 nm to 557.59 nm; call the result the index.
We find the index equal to 23.2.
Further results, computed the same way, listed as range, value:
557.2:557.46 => 23.9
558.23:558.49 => 24.8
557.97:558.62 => 25.5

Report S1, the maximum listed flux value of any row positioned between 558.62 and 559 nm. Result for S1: 24.3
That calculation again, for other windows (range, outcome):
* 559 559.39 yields 24.33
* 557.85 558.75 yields 26.44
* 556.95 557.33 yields 25.12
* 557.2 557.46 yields 23.94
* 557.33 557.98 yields 24.95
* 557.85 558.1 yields 25.87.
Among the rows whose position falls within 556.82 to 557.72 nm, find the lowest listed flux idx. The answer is 22.53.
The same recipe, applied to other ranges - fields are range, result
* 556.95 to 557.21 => 22.54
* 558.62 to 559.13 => 19.91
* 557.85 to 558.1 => 24.53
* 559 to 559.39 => 21.04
